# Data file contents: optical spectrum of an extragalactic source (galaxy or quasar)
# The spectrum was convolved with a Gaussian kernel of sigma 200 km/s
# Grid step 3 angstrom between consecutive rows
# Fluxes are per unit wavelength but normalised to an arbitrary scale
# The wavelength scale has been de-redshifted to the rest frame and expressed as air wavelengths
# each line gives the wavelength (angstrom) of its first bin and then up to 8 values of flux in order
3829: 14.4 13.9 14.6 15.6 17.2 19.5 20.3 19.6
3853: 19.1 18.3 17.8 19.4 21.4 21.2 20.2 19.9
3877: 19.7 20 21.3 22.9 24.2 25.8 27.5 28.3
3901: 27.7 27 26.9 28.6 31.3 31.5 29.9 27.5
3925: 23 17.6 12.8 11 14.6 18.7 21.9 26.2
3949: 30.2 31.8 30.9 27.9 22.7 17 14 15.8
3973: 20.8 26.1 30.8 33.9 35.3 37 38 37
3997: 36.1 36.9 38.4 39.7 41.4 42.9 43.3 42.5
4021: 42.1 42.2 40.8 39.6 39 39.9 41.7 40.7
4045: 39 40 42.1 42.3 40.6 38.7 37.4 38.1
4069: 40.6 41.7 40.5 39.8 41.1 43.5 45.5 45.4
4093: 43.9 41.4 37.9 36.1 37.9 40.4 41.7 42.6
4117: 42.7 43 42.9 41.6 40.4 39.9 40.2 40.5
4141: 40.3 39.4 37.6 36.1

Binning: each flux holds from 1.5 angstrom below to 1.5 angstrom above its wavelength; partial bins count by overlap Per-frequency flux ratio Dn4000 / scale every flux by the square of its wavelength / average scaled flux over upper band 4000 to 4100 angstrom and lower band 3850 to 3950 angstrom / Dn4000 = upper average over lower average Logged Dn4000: 1.94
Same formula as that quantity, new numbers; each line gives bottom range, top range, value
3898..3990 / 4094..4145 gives 1.76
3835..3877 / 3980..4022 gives 2.19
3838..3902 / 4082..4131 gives 2.20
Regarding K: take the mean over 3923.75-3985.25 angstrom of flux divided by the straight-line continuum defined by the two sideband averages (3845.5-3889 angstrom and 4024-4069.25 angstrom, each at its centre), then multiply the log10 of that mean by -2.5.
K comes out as 0.30 mag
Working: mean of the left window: 20.2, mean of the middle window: 22.8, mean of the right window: 40.1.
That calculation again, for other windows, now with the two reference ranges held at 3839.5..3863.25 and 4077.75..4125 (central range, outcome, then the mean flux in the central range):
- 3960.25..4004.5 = 0.060 mag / 29.4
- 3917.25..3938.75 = 0.292 mag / 19.6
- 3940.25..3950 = 0.105 mag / 24.9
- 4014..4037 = -0.185 mag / 41.2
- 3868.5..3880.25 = 0.049 mag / 20.1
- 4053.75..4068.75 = -0.036 mag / 39.3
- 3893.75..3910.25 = -0.175 mag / 27.6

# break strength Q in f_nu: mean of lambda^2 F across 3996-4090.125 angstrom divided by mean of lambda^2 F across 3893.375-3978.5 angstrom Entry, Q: 1.8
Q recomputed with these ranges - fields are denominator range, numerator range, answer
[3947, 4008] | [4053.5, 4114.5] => 1.43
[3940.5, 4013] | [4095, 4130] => 1.44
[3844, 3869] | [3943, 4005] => 1.59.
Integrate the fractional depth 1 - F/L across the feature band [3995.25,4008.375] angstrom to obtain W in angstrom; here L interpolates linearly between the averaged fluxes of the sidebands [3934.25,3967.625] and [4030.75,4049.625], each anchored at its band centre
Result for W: -2.1 angstrom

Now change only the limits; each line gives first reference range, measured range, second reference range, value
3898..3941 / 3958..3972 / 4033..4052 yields 5.2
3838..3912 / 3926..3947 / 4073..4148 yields 7.5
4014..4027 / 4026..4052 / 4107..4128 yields 1.2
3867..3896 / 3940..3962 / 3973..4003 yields 2.3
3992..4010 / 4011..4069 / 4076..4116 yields -1.8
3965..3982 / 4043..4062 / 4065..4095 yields -1.7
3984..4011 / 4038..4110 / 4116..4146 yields -1.8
